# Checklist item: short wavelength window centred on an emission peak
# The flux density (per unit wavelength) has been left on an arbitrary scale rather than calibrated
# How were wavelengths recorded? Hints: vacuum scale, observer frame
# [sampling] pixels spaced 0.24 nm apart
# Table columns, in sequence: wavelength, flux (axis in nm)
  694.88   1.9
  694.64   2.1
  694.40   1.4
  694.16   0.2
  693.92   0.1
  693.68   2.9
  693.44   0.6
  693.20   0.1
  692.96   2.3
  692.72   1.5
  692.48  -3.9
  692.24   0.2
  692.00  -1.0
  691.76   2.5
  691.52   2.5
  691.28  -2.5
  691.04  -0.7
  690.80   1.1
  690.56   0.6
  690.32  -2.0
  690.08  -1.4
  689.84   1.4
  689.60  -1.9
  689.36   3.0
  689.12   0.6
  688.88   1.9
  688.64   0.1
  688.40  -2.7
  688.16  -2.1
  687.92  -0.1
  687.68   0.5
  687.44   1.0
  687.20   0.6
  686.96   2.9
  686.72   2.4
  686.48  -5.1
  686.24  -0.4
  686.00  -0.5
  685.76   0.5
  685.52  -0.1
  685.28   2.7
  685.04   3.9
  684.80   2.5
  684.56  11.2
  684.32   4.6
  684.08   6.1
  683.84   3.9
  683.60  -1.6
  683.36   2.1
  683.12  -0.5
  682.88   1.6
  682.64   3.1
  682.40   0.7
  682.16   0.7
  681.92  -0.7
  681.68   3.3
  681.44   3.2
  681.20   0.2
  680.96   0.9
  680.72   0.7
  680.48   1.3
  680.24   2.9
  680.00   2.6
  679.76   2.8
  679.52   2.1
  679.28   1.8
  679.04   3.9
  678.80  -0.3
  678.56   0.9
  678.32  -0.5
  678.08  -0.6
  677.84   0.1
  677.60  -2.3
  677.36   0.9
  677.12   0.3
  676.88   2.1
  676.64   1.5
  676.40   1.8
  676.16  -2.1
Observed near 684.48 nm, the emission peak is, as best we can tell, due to [O II]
